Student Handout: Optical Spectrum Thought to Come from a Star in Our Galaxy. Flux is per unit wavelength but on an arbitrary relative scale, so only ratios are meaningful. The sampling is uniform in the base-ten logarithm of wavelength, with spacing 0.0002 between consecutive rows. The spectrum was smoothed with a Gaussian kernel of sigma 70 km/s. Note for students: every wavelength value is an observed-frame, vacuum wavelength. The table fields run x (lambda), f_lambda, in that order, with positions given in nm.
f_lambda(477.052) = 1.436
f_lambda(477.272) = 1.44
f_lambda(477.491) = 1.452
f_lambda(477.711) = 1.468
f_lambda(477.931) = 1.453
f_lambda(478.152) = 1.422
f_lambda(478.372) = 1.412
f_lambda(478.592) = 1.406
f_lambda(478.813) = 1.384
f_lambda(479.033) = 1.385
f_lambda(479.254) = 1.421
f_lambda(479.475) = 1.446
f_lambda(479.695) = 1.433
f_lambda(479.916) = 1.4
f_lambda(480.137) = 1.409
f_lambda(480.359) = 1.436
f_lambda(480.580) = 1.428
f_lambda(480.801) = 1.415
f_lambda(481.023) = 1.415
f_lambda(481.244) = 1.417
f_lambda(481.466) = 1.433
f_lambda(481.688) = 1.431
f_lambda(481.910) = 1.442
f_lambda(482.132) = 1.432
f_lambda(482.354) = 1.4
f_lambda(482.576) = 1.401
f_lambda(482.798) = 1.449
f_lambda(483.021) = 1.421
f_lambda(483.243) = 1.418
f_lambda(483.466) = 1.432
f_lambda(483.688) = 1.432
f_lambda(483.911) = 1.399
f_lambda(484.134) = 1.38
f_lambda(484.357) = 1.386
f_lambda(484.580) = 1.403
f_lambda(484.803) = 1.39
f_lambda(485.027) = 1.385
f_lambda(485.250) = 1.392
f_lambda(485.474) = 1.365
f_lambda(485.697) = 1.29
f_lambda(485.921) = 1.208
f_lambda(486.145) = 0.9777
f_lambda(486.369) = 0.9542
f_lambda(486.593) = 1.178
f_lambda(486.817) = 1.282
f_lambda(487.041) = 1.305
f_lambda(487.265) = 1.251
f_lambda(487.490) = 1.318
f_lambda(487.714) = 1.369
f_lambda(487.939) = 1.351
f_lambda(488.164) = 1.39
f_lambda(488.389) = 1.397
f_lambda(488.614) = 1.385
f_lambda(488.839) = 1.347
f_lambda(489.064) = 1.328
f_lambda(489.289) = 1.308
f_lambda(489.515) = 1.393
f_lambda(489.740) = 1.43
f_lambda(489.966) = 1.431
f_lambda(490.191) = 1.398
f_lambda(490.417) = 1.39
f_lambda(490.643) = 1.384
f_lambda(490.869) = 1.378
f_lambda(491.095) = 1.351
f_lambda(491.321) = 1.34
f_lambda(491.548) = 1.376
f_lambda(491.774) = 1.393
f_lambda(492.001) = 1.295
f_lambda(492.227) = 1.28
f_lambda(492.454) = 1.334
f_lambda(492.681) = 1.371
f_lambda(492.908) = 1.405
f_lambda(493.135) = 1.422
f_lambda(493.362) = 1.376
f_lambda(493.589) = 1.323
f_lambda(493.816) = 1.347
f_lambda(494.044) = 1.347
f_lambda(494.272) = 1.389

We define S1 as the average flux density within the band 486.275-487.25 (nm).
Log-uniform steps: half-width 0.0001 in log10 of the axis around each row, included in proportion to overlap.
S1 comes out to 1.19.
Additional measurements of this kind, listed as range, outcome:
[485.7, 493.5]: 1.33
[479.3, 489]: 1.36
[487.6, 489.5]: 1.36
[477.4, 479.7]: 1.43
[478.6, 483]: 1.42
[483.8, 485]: 1.39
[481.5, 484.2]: 1.42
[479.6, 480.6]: 1.42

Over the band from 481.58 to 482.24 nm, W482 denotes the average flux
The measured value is 1.43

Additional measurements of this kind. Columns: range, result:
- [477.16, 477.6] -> 1.45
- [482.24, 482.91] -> 1.42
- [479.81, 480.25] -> 1.4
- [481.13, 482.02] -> 1.43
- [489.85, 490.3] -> 1.42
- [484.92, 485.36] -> 1.39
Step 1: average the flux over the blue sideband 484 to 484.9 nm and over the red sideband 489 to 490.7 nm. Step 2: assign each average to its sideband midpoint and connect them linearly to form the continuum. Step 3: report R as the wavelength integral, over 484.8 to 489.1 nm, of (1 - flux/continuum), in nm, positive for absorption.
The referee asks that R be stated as 0.30 nm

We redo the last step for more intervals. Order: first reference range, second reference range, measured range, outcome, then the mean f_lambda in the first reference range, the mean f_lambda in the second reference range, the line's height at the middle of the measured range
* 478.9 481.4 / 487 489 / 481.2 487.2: 0.157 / 1.42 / 1.35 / 1.38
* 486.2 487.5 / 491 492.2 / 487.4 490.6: -0.280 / 1.2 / 1.35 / 1.26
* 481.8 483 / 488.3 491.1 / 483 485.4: 0.019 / 1.42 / 1.38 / 1.41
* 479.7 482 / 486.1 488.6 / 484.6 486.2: 0.010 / 1.42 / 1.26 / 1.31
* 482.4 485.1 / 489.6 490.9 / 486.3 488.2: 0.185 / 1.41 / 1.4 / 1.41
